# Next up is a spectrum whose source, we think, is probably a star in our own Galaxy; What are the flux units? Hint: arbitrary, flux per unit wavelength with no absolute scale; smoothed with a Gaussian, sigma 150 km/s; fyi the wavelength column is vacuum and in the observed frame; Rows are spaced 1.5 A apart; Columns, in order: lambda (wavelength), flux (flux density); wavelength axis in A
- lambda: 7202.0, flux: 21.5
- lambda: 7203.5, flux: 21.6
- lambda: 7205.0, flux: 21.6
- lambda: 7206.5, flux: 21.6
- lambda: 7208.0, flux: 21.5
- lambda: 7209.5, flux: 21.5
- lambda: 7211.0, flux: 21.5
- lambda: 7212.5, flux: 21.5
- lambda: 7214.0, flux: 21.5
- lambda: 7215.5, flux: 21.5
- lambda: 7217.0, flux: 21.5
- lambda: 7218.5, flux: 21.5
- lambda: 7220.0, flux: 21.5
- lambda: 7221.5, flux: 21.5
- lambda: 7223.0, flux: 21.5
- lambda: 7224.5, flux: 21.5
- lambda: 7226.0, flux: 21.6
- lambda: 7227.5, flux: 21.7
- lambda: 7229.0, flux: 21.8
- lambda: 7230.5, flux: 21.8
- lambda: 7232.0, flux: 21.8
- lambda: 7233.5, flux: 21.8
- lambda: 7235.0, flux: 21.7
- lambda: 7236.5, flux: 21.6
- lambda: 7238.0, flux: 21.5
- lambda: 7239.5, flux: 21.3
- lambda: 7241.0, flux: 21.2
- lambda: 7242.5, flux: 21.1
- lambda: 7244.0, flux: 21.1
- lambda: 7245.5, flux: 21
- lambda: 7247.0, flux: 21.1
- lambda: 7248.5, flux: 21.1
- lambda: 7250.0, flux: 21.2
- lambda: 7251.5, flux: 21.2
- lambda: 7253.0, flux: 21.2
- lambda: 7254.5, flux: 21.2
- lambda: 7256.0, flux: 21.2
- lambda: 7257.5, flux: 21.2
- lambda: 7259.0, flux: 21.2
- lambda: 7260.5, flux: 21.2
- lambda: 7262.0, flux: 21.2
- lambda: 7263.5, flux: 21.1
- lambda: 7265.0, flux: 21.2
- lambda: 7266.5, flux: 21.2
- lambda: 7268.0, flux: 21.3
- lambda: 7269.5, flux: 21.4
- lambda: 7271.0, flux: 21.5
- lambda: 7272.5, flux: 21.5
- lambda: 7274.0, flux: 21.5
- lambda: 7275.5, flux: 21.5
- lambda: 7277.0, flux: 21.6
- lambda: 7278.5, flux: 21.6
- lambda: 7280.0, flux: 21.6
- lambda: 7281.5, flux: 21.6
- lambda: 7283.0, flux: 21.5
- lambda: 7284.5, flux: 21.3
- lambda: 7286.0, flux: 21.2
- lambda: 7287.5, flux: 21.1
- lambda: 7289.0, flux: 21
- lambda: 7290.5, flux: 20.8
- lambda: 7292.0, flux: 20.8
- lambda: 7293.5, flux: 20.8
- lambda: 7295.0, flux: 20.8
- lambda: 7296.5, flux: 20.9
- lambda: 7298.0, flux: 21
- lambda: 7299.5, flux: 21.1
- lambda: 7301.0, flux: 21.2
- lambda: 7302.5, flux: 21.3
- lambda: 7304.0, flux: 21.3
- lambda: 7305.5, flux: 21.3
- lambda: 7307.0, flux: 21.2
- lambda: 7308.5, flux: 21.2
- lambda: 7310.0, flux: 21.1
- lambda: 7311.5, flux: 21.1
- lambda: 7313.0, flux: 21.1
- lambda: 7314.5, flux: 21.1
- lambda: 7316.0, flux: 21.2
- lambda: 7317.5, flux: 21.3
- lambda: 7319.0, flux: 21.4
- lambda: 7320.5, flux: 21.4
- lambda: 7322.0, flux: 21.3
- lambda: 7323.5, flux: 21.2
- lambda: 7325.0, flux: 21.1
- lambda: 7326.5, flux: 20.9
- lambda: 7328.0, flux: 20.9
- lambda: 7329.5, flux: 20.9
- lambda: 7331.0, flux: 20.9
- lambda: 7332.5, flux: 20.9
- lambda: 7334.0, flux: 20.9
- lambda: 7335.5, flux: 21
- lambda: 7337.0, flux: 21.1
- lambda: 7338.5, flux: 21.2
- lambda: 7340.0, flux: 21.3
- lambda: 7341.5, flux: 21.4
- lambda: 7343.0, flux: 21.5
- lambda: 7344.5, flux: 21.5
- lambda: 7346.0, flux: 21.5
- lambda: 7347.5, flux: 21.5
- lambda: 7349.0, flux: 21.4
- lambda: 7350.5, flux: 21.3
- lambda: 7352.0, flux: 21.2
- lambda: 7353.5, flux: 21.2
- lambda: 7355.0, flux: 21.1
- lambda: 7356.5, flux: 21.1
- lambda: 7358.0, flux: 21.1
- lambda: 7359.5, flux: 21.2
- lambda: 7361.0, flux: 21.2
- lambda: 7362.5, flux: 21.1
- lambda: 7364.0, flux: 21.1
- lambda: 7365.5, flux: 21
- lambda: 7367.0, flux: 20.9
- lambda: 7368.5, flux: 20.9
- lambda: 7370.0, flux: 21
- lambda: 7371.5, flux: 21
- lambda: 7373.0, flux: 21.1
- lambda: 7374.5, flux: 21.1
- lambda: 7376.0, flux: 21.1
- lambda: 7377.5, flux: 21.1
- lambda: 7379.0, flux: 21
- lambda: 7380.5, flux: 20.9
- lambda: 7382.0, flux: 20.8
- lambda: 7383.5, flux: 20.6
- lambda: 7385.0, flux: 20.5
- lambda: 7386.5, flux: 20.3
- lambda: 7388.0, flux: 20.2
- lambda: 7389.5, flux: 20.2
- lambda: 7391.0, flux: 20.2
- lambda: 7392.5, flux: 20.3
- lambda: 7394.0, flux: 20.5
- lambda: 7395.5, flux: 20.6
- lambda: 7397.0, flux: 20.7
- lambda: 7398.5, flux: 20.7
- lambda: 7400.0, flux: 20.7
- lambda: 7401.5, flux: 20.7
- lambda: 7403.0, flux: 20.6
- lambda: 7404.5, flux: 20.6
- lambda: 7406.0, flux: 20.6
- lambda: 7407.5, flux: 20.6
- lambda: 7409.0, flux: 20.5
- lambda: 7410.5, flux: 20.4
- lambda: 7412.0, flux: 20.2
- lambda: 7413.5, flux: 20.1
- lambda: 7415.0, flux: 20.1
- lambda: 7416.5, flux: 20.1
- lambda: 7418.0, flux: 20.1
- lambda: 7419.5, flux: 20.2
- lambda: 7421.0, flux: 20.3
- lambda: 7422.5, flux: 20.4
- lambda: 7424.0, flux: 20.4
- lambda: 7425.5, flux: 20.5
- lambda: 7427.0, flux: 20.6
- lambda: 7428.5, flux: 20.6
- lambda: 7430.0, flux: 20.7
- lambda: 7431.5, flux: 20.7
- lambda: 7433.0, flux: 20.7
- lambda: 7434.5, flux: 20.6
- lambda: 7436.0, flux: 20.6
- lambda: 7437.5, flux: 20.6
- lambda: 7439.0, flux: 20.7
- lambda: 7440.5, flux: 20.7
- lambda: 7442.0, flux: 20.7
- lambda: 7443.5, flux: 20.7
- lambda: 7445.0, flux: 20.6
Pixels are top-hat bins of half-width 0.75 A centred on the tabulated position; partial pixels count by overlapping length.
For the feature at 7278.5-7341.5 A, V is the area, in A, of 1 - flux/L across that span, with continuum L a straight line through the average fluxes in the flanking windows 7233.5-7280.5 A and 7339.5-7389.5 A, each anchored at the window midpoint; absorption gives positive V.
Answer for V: 0.1 A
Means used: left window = 21.3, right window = 21.1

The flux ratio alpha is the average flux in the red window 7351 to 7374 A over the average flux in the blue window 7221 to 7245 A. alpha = 0.98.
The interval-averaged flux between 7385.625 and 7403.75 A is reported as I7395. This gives 20.5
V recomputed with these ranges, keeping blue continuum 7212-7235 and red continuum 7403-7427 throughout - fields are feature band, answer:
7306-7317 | -0.1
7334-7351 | -0.4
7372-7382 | -0.2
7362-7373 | -0.2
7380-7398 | 0.0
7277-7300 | 0.0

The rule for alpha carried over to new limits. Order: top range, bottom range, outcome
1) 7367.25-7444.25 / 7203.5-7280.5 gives 0.96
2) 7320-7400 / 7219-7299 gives 0.98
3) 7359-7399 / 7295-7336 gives 0.98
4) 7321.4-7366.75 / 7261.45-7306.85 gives 1.00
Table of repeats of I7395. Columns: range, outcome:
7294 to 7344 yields 21.1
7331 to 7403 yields 21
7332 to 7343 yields 21.1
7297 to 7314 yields 21.2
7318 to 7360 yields 21.2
